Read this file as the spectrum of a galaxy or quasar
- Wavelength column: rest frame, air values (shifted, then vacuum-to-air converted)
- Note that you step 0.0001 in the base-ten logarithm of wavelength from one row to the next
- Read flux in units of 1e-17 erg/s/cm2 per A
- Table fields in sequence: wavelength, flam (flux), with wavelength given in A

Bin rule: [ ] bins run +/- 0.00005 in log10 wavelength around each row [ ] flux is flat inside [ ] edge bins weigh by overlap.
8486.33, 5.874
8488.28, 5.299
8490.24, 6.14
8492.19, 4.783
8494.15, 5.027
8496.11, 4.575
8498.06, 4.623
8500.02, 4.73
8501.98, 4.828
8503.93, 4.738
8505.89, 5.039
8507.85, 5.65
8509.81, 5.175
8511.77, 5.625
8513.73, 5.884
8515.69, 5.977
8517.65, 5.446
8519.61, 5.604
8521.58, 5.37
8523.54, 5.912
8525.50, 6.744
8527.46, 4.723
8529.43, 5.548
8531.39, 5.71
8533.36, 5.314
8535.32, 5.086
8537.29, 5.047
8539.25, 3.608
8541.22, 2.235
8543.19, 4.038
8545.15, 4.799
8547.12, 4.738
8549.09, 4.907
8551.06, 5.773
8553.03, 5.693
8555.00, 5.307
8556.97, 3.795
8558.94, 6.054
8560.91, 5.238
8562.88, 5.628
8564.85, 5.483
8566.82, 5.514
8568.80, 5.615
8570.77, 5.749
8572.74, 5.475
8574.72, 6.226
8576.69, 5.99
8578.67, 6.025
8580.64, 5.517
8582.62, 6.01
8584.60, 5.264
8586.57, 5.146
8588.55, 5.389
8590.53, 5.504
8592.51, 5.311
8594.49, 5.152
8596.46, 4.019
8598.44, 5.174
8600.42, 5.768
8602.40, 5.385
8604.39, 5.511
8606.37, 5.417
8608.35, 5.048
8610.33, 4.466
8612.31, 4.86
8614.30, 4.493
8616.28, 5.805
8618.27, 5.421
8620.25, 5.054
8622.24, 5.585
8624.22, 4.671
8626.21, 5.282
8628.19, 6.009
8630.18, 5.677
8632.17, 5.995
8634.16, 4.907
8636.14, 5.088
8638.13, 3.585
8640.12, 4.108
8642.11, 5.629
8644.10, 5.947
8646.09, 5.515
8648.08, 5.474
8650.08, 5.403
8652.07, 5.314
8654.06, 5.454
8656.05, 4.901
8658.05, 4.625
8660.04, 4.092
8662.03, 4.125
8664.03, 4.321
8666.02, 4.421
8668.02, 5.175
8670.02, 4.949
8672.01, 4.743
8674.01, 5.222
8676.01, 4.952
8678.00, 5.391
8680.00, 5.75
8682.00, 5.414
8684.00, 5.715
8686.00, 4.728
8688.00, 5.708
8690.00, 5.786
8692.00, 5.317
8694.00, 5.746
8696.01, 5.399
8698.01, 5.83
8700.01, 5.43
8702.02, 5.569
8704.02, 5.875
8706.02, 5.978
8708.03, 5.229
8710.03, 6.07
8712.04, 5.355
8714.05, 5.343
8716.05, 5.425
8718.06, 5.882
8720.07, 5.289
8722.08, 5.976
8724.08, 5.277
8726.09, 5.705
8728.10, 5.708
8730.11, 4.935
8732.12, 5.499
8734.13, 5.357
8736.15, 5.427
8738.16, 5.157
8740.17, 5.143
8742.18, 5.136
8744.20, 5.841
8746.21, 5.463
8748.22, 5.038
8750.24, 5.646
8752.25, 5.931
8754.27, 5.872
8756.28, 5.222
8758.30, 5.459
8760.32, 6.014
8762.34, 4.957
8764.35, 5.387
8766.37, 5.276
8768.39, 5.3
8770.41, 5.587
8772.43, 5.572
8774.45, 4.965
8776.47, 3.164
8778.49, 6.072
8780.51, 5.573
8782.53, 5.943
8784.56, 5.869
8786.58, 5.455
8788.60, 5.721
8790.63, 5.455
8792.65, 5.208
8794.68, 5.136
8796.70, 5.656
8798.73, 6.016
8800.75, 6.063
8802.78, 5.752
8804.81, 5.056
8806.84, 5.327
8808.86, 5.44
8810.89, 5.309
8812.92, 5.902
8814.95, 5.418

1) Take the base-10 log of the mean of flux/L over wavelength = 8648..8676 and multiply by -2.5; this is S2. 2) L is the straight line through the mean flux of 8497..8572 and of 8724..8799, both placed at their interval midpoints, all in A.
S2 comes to 0.10 mag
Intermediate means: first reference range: 5.18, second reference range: 5.42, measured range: 4.85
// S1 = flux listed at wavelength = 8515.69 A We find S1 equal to 5.977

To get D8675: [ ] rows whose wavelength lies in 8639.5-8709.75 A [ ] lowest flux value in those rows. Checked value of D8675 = 4.092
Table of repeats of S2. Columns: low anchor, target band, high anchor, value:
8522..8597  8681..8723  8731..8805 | -0.04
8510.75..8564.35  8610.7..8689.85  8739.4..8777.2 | 0.03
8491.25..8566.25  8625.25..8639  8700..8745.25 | 0.02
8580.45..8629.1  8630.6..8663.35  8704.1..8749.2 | 0.06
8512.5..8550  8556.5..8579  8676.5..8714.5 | -0.08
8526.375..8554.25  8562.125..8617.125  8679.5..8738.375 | -0.08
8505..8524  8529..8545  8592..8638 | 0.20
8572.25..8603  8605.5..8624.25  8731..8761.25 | 0.07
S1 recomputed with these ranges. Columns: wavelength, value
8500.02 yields 4.73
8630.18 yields 5.677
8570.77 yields 5.749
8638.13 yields 3.585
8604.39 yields 5.511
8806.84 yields 5.327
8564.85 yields 5.483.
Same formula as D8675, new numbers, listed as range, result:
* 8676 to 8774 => 4.728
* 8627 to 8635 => 4.907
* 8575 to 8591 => 5.146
